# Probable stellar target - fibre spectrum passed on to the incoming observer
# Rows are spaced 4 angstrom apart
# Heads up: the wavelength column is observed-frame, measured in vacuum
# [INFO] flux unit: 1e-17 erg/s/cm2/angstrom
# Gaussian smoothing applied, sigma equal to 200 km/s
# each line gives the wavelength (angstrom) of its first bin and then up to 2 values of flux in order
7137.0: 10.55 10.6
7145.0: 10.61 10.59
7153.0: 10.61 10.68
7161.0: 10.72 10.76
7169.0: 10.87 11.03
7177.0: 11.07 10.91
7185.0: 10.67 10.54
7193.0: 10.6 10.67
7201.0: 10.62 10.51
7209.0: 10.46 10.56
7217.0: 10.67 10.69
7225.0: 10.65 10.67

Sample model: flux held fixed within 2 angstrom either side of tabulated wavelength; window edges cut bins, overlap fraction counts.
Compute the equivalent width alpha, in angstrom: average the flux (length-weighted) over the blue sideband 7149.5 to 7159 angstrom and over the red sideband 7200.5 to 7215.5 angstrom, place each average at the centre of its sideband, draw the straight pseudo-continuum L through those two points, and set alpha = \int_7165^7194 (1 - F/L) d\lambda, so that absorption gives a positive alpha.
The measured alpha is -0.6 angstrom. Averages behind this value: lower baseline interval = 10.6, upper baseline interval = 10.5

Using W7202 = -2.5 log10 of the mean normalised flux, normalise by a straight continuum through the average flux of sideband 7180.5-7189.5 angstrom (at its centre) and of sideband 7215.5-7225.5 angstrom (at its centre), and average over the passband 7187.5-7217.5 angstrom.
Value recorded 0.01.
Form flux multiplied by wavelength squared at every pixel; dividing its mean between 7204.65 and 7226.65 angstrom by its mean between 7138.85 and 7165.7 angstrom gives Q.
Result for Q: 1.0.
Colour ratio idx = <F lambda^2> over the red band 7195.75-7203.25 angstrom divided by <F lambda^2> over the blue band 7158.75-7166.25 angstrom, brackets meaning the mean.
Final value 1.00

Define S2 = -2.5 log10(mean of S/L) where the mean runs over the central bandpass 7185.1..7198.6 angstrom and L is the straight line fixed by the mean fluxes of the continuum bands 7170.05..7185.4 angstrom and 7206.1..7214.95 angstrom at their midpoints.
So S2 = 0.01 mag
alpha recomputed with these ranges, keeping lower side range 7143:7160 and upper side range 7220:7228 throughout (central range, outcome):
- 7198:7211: 0.1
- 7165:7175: -0.3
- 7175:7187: -0.3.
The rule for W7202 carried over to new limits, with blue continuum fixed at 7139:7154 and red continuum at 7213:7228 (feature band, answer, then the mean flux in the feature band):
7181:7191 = 0.00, 10.7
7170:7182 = -0.04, 11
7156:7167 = -0.01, 10.7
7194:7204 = 0.00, 10.6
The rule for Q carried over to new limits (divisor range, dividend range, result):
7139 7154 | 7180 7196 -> 1.02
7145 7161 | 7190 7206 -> 1.01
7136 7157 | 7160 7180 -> 1.03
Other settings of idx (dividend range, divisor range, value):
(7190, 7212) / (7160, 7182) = 0.98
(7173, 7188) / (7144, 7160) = 1.03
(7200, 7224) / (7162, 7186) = 0.98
